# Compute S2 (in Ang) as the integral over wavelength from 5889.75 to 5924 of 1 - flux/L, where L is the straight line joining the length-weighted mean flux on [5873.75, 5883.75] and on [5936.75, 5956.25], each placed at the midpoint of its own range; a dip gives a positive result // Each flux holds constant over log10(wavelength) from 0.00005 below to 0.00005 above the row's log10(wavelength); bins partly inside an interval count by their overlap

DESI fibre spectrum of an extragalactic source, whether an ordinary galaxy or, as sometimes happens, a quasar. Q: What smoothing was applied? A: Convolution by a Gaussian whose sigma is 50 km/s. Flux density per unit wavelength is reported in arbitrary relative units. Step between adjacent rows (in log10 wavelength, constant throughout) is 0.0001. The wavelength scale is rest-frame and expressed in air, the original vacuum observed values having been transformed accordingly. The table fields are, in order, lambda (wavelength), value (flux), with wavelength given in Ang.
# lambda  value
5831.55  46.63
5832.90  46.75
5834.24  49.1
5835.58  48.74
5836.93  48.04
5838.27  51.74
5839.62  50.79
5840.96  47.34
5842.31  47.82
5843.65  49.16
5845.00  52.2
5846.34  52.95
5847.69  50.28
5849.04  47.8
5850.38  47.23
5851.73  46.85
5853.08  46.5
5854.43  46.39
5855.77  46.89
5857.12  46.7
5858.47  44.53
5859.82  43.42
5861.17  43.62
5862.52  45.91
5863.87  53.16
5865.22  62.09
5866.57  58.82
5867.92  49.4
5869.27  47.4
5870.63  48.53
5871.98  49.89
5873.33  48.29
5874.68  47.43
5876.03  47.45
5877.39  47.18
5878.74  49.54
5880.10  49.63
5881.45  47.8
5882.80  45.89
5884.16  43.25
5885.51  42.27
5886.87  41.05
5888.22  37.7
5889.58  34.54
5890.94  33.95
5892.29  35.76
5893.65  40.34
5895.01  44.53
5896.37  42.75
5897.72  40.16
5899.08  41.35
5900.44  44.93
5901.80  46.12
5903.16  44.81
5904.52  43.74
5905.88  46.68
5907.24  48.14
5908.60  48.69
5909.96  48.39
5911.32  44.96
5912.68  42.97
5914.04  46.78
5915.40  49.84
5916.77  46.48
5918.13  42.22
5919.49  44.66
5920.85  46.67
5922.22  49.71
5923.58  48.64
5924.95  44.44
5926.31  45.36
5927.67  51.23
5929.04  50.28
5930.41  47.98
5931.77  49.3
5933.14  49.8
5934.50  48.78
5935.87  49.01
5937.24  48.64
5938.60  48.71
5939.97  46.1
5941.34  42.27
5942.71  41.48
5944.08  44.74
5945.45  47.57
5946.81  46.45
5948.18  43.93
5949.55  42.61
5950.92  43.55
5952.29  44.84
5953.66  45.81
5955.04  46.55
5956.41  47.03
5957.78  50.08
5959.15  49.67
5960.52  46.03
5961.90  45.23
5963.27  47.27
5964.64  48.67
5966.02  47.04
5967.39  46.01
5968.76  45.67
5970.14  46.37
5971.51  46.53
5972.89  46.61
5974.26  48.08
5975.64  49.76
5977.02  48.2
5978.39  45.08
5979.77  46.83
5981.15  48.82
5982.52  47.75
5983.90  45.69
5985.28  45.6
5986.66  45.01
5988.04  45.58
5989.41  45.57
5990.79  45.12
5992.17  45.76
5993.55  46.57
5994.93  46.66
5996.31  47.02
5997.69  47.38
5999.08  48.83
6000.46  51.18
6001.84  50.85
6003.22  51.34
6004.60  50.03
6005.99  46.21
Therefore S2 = 1.7 Ang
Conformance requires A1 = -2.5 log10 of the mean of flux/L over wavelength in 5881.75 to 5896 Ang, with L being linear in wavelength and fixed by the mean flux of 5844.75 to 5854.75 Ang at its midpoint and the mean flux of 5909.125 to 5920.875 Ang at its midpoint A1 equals 0.17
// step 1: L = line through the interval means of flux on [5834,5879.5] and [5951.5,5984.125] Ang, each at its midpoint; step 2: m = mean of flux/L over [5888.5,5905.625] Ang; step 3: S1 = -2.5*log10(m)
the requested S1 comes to 0.17 mag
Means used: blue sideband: 48.9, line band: 41.1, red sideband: 47.1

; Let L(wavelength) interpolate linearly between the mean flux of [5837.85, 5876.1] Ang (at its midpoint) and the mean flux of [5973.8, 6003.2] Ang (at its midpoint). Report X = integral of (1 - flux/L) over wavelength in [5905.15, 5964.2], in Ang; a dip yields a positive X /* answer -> 1.54 Ang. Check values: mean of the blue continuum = 49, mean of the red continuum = 47.3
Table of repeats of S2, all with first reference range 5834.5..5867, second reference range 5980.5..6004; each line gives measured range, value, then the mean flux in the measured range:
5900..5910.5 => 0.4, 46.4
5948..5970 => 0.7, 46.3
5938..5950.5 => 0.8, 44.8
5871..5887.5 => 0.7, 46.7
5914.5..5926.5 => 0.4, 46.5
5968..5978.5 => 0.1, 47.1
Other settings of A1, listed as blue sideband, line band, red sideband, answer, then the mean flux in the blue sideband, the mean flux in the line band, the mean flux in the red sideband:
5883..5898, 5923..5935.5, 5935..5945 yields -0.09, 39.8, 48.4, 45.9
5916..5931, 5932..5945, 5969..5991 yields 0.01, 47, 46.7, 46.7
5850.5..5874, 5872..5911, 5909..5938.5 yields 0.09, 48.7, 44.1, 47.5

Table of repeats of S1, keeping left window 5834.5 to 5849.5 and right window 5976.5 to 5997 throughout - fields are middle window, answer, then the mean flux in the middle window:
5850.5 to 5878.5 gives 0.02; 48.5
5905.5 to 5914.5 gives 0.03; 46.7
